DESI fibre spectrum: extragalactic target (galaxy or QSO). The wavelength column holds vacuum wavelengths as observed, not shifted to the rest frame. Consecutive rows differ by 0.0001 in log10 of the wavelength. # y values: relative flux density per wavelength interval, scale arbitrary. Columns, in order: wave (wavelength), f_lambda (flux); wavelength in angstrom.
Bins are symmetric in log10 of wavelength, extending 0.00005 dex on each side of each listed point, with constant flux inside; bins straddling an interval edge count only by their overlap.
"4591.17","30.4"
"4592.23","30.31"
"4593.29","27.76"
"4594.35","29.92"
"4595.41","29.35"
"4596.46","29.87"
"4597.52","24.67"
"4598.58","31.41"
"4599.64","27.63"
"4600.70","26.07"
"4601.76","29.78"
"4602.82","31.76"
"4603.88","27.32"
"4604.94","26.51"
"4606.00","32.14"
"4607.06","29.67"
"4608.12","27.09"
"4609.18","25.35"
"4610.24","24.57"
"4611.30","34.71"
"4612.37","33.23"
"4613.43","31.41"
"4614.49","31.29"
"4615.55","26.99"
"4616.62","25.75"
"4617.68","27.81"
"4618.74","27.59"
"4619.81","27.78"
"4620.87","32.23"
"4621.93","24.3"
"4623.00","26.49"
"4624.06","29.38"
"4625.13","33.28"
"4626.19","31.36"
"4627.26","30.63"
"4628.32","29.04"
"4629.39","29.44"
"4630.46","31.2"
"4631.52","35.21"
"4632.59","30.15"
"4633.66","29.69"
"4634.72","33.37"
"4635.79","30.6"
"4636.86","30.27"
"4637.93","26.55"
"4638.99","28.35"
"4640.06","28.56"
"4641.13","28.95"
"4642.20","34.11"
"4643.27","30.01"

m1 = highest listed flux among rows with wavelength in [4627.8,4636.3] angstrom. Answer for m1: 35.21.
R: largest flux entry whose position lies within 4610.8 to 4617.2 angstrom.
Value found 34.71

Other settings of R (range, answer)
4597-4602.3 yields 31.41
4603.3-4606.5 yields 32.14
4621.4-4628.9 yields 33.28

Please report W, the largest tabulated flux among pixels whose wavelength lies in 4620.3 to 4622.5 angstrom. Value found 32.23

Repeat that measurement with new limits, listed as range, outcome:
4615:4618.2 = 27.81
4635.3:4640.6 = 30.6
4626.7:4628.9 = 30.63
